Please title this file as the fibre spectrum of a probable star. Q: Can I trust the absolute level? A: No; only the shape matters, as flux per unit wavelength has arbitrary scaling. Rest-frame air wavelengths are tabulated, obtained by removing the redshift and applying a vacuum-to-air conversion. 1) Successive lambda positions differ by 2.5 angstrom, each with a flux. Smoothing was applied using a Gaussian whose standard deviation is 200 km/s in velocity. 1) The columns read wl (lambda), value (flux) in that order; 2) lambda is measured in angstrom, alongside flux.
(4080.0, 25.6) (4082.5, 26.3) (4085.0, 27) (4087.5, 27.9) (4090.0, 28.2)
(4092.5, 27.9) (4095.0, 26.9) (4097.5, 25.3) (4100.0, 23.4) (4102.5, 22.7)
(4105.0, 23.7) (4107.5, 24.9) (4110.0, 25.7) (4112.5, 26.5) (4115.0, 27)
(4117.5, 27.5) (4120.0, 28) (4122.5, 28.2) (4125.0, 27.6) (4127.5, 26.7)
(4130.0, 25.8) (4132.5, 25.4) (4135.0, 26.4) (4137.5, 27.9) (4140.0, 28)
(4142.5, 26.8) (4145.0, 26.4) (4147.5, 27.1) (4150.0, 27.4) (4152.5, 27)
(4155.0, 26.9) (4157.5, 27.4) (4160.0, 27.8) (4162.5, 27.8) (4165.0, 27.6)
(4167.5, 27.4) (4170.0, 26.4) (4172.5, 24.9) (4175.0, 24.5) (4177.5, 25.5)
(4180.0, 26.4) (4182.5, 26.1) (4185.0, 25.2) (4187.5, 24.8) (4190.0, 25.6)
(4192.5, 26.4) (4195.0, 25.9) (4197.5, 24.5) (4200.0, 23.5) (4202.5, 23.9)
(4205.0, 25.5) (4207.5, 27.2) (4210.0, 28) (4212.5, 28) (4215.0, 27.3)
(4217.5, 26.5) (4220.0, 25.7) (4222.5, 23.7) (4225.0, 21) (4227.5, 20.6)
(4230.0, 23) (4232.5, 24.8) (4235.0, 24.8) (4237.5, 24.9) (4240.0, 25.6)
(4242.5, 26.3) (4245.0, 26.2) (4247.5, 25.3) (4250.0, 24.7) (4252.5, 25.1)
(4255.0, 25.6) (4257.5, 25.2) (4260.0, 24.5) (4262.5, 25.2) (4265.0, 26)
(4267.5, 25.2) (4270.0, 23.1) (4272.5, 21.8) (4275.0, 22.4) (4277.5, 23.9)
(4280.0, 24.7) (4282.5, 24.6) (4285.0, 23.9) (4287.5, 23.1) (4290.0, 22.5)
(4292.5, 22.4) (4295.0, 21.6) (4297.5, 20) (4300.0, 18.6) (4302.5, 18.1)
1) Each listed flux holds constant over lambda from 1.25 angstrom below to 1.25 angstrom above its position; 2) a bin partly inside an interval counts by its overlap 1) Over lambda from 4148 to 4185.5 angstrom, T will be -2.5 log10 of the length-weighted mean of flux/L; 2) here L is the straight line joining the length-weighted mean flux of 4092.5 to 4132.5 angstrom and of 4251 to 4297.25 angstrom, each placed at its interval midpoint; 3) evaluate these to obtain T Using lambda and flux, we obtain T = -0.05 mag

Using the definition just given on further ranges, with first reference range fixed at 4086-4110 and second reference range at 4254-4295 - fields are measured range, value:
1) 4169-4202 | -0.022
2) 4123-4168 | -0.079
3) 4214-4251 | -0.015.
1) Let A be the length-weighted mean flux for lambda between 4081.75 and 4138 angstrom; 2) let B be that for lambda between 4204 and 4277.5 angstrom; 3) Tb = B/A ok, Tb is 0.95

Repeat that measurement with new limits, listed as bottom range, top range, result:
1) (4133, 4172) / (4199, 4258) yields 0.93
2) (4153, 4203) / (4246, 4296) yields 0.93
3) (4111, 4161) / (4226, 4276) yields 0.91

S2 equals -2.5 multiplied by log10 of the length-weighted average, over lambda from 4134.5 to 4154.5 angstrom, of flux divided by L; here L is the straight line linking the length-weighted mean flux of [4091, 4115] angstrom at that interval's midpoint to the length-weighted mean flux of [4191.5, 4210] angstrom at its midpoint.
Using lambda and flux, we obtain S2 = -0.07 mag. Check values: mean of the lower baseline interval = 25.3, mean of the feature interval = 27.1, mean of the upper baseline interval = 25.4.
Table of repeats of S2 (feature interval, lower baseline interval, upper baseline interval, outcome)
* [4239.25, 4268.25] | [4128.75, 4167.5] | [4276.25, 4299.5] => -0.07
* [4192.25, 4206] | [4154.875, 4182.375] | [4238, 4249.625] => 0.06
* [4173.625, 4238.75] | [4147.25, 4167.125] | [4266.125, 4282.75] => 0.03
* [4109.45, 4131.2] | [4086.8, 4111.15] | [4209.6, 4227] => -0.06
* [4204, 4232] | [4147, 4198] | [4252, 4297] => 0.00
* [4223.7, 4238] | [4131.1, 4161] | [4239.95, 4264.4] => 0.12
